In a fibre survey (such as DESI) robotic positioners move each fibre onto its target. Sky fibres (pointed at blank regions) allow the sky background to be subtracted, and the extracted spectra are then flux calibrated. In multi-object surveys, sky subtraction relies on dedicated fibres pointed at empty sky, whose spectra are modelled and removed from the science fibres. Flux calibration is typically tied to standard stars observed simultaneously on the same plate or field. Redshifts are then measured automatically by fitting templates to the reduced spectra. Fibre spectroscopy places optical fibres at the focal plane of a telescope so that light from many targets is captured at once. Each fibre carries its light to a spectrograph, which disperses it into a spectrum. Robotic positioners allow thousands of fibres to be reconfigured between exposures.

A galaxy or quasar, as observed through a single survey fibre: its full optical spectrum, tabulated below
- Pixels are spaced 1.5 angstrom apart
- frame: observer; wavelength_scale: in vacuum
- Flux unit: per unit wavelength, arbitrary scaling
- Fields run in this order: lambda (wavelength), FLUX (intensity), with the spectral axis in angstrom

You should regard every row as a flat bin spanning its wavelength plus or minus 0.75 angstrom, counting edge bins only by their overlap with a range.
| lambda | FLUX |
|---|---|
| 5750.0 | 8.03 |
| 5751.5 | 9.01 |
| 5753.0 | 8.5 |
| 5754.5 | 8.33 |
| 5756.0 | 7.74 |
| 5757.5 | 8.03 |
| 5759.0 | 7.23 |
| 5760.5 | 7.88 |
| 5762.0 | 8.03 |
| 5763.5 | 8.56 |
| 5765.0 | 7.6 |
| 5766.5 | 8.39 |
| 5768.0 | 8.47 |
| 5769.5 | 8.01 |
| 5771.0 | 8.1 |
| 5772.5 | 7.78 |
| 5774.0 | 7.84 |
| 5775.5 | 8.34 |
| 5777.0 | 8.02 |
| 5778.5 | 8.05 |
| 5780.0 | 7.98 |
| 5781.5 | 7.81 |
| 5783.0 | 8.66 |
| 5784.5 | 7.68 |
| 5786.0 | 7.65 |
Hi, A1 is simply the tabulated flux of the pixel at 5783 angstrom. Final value 8.66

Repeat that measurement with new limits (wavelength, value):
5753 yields 8.5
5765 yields 7.6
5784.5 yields 7.68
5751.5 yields 9.01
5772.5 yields 7.78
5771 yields 8.1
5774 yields 7.84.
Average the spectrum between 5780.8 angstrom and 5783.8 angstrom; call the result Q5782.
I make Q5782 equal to 8.23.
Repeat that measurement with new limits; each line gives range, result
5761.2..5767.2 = 8.14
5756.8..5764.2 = 7.94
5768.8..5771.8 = 8.05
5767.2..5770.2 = 8.25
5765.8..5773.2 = 8.15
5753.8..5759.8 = 7.83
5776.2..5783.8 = 8.1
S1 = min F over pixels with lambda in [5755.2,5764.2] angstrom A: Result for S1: 7.23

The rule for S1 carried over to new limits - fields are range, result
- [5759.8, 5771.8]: 7.6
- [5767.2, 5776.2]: 7.78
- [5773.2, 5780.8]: 7.84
